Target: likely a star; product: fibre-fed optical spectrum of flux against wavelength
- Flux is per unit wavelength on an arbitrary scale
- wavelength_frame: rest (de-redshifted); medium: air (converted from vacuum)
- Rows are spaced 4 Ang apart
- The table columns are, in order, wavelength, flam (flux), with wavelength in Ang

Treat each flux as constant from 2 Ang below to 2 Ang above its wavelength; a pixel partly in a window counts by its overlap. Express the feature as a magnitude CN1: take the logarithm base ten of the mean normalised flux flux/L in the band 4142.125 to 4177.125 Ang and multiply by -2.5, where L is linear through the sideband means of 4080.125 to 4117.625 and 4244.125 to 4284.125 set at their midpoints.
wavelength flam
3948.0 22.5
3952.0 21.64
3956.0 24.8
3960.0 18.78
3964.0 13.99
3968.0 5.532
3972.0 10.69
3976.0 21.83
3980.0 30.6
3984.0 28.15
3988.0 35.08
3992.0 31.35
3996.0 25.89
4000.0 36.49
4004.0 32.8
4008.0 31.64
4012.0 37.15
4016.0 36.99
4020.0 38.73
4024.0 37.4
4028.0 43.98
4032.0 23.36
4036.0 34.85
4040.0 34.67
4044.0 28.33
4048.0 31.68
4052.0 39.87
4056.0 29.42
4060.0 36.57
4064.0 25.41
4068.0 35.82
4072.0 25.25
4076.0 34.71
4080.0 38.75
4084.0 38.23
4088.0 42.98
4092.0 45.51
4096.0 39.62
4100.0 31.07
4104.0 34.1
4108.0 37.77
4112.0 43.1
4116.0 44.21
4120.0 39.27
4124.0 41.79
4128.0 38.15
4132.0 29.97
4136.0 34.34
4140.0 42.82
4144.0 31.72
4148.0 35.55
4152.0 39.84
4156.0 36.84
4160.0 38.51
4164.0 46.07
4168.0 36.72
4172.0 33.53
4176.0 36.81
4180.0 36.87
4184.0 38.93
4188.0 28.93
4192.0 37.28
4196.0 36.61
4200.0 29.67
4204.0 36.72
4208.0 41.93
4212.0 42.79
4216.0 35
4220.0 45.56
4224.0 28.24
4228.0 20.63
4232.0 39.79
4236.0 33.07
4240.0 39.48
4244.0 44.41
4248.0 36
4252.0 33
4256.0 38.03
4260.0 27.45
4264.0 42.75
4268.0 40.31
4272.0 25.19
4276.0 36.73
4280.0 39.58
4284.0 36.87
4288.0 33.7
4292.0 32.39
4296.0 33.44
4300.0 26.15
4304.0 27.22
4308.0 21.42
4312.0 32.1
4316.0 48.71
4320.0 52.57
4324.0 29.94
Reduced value 0.03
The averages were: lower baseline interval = 39.5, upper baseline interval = 35.9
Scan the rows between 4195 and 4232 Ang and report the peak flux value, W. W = 45.56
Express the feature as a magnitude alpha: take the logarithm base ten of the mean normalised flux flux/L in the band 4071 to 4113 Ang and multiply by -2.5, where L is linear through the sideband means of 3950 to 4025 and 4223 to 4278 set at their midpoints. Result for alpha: -0.23 mag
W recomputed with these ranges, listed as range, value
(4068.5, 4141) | 45.51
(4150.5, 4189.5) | 46.07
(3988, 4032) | 43.98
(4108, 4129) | 44.21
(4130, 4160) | 42.82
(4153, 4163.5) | 38.51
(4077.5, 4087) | 38.75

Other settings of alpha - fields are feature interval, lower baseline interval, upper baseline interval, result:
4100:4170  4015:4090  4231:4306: -0.10 mag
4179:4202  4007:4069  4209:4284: 0.03 mag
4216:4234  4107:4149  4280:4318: 0.04 mag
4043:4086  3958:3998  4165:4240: -0.21 mag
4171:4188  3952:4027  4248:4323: -0.11 mag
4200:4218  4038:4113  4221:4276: -0.09 mag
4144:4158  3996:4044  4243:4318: -0.06 mag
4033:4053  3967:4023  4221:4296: -0.09 mag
